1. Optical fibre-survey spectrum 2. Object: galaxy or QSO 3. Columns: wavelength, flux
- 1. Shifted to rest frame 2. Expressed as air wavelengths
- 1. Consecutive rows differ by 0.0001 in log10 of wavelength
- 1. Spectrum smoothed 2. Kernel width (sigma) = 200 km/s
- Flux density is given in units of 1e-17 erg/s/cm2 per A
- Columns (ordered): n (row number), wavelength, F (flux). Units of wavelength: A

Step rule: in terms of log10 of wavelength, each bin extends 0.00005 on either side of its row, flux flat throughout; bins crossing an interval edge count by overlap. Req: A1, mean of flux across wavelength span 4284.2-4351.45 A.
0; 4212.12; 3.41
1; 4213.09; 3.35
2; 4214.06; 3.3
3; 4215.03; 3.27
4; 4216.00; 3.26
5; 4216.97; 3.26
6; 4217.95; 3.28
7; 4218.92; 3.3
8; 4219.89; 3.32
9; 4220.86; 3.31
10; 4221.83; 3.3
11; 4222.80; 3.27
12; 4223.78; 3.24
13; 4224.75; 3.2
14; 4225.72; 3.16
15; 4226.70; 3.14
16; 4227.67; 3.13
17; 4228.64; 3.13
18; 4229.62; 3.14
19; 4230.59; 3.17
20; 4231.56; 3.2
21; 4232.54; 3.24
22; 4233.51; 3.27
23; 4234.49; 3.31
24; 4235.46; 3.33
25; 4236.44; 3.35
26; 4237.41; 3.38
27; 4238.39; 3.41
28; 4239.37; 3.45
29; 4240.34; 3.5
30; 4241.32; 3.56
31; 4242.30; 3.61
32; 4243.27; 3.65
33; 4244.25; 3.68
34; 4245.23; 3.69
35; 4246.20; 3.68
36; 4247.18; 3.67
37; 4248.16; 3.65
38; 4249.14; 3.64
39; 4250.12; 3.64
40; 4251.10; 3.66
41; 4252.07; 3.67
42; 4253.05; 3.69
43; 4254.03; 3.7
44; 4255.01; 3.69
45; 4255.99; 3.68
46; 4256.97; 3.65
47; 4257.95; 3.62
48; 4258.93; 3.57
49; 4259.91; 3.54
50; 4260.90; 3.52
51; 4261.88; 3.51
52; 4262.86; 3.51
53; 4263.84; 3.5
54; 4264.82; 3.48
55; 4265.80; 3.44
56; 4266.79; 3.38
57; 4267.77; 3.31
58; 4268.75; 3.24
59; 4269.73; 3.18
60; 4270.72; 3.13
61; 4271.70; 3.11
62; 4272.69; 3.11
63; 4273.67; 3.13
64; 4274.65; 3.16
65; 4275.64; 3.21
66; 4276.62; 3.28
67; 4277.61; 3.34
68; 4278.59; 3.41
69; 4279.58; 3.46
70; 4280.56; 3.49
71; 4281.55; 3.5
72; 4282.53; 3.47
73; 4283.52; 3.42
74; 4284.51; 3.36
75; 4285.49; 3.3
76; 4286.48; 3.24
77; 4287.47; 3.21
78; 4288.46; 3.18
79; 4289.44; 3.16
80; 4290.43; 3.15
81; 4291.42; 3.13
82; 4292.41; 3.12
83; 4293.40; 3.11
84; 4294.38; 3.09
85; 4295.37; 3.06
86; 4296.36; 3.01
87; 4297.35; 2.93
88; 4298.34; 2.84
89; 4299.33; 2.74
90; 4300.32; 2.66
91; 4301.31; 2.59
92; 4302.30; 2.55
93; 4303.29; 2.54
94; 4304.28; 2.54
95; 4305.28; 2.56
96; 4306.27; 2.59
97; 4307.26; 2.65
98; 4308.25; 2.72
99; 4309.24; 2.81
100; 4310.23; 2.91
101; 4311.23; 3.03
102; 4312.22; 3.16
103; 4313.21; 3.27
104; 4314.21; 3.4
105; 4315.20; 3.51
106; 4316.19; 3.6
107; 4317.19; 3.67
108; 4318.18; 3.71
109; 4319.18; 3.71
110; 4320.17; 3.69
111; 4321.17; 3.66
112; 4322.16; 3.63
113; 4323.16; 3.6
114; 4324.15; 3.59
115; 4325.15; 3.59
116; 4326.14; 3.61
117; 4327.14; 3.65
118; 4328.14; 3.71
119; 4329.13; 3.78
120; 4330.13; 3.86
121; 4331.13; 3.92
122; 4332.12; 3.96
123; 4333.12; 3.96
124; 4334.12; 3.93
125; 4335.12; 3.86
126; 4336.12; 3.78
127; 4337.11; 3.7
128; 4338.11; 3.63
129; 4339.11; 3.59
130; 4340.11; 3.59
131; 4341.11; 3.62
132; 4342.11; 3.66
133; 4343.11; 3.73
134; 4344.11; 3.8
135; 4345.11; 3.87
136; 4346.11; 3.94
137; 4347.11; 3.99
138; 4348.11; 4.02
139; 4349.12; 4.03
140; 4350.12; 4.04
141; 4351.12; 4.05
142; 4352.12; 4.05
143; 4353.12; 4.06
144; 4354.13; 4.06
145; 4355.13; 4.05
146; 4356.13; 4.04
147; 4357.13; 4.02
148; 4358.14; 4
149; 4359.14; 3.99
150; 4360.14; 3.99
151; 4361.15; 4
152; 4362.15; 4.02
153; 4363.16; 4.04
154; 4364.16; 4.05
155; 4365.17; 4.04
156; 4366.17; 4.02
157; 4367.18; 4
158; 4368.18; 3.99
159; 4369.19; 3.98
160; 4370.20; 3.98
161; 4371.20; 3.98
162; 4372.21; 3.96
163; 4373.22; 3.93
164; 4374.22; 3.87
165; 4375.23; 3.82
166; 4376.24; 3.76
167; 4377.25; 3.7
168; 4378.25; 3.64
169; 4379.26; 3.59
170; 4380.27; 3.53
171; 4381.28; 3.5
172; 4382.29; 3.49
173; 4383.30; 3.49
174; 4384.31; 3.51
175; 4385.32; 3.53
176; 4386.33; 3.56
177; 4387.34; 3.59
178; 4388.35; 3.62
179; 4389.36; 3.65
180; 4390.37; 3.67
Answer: 3.39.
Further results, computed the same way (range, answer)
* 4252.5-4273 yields 3.46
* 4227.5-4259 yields 3.5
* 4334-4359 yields 3.89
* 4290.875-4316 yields 2.91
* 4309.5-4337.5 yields 3.62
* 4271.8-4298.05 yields 3.23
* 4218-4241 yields 3.27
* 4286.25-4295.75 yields 3.14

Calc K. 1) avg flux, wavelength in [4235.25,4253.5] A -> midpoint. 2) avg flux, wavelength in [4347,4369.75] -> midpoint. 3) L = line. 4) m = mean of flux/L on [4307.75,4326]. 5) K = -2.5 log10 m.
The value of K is 0.14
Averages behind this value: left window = 3.58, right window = 4.02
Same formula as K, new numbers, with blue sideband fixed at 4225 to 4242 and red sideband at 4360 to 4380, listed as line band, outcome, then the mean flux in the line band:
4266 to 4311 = 0.15 mag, 3.07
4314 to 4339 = 0.00 mag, 3.71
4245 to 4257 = -0.09 mag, 3.67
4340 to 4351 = -0.02 mag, 3.86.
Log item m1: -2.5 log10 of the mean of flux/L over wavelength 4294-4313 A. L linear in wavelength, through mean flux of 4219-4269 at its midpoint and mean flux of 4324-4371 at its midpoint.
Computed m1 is 0.31 mag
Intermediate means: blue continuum 3.45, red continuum 3.89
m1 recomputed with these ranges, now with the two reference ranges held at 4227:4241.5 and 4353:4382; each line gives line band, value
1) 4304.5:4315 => 0.24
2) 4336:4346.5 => 0.02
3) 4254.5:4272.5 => 0.00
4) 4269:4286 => 0.06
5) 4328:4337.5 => -0.03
